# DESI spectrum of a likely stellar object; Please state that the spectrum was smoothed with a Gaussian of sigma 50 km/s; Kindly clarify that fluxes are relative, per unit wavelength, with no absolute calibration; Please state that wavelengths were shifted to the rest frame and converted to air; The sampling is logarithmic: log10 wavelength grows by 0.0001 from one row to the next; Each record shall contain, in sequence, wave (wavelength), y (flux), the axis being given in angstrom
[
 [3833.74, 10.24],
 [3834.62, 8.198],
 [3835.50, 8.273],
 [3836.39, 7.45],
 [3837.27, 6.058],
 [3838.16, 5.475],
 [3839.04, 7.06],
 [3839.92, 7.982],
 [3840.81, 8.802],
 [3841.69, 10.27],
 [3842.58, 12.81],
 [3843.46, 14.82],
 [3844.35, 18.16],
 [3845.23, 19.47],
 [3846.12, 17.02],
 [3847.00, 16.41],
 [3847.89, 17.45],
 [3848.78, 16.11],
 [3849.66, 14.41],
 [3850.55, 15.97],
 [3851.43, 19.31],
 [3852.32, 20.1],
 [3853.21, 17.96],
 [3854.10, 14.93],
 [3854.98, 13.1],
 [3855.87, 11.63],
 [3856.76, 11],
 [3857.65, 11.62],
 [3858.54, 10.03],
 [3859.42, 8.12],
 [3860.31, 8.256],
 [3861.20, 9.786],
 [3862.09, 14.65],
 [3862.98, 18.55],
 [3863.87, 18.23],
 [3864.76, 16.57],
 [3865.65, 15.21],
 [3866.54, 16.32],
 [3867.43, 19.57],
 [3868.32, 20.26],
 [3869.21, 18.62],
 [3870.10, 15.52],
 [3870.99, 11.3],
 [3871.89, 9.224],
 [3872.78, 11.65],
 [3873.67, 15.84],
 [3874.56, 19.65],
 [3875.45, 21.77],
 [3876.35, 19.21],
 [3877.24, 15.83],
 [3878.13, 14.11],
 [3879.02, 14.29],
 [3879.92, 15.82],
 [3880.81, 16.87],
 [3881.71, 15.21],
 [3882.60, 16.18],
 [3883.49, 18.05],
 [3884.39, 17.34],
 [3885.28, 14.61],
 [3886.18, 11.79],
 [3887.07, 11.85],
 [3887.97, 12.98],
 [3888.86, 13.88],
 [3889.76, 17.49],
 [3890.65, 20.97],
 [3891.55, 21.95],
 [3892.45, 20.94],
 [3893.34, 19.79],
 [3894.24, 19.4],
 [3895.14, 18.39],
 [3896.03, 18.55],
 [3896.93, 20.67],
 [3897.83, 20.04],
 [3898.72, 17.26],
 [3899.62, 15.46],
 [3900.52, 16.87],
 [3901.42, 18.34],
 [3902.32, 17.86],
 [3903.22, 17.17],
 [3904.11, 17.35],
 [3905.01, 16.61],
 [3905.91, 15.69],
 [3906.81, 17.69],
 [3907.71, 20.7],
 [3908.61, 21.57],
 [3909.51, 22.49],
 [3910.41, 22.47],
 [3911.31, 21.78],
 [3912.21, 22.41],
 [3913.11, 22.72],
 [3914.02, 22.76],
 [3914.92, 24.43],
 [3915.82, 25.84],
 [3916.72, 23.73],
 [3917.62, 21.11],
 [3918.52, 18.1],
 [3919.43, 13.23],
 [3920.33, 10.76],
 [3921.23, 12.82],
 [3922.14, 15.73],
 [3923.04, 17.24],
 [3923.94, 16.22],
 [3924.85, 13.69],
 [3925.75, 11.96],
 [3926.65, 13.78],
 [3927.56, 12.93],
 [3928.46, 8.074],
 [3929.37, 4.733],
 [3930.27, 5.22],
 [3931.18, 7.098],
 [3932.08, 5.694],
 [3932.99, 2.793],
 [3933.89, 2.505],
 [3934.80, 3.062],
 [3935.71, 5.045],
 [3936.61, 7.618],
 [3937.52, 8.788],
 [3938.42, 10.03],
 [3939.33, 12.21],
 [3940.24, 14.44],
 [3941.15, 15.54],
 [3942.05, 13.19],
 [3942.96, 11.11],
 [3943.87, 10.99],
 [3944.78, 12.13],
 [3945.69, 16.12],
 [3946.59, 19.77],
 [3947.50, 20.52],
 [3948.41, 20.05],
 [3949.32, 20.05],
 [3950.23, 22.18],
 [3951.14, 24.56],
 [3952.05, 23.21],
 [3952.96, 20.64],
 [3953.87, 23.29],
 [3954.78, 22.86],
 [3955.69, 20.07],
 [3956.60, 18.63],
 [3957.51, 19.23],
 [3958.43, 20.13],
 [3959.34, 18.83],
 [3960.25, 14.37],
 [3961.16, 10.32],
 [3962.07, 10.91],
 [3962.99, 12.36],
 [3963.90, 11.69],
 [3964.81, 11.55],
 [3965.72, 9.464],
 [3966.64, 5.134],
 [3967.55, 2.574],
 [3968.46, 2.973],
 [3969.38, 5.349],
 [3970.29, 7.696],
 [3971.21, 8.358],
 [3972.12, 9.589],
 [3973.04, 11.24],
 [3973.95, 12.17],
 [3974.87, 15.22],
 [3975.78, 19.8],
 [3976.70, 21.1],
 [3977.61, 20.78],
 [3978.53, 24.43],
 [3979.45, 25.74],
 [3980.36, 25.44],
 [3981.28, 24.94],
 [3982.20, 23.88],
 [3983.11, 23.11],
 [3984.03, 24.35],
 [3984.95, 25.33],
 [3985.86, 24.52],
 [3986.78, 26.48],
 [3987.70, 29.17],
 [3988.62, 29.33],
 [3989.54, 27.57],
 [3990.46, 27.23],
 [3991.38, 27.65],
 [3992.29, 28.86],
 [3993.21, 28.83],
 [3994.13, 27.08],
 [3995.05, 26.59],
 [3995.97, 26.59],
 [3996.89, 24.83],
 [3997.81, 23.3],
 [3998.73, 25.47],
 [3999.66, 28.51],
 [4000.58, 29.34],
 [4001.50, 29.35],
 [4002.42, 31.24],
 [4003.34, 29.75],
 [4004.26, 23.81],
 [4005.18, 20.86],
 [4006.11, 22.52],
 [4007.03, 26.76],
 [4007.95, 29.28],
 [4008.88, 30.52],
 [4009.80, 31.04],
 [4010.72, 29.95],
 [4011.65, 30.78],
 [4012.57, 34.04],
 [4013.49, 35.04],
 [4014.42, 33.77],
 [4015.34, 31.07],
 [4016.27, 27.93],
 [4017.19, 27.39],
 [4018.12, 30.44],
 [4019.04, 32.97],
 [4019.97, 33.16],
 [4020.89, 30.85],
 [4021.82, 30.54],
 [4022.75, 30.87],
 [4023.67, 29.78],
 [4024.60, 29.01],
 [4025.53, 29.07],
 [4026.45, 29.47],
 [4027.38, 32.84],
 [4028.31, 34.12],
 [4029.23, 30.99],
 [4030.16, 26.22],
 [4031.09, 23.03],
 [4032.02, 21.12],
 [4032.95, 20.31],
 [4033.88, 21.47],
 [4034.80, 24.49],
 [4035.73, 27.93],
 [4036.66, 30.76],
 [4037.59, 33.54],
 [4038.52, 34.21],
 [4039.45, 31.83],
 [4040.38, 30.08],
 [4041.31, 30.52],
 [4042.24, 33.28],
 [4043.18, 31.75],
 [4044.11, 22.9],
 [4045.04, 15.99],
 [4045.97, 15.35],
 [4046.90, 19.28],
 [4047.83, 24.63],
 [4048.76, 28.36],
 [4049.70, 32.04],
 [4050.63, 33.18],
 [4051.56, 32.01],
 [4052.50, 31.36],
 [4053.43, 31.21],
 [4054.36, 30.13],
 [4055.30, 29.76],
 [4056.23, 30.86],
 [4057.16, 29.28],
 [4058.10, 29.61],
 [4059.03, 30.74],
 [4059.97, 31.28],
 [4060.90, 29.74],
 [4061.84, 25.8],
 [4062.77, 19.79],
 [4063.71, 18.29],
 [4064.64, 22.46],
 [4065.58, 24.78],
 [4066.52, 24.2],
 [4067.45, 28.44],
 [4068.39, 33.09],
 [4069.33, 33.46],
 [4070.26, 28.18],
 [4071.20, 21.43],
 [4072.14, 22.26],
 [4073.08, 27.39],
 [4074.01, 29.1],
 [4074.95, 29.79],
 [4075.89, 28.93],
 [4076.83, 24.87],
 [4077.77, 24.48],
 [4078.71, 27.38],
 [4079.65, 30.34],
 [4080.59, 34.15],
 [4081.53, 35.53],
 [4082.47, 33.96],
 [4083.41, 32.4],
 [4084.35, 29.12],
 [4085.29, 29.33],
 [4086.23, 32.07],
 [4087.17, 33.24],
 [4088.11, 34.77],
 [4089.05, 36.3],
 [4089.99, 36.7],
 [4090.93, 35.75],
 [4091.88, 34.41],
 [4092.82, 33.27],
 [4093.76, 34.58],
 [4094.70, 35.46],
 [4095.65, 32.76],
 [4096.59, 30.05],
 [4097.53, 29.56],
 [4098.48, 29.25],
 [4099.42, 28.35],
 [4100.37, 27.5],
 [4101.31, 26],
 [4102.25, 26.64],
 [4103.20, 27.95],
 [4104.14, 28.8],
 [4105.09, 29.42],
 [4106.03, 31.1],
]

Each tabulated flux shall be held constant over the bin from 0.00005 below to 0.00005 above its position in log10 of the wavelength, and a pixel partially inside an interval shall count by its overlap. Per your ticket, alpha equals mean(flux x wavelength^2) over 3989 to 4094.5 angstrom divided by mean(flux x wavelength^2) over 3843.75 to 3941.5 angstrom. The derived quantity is 2.01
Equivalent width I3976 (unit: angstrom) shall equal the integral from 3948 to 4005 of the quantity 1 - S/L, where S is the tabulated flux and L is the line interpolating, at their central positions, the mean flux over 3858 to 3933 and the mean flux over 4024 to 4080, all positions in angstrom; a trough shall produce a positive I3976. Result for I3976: 4.7 angstrom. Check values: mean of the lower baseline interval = 16.2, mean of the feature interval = 20.5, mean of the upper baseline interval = 27.6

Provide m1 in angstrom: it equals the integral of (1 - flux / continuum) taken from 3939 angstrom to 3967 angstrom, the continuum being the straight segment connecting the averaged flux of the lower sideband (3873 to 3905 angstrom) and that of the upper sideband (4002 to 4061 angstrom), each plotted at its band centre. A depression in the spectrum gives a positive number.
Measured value 7.5 angstrom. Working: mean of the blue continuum 17.2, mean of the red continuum 28.9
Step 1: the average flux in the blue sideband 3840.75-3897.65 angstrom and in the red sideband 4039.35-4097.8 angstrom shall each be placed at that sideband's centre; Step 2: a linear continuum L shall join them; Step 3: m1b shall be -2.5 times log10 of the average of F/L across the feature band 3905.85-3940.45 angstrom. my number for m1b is 0.32 mag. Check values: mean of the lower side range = 15.8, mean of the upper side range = 29.2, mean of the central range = 14.3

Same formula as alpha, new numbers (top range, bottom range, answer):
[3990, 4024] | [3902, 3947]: 2.08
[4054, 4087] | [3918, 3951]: 2.48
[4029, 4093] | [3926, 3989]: 1.98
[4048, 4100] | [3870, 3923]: 1.84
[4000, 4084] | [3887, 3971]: 1.97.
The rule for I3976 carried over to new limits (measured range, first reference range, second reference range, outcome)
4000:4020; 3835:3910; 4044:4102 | -3.8 angstrom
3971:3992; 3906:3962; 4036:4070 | -1.5 angstrom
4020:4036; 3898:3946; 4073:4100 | -1.5 angstrom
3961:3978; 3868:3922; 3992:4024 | 9.6 angstrom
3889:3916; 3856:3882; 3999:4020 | -2.0 angstrom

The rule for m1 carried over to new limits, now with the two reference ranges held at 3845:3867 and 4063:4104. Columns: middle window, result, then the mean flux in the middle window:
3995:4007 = -1.0 angstrom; 26.3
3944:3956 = 0.5 angstrom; 20.2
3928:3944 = 9.5 angstrom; 8.18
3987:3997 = -1.7 angstrom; 27.7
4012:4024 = -2.8 angstrom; 31.4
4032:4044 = -0.9 angstrom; 28.7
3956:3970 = 6.5 angstrom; 11.6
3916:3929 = 2.7 angstrom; 15.1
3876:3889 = 1.1 angstrom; 15.2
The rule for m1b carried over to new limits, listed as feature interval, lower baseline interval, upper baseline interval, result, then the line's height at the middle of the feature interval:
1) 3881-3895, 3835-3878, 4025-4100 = -0.03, 16.4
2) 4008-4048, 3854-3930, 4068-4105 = -0.10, 26.2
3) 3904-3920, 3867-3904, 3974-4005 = -0.08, 19.1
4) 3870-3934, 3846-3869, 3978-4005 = 0.15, 18.9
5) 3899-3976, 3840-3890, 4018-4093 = 0.33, 20.3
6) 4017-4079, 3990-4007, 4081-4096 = 0.09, 30.6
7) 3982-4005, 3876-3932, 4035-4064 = -0.13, 23.9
